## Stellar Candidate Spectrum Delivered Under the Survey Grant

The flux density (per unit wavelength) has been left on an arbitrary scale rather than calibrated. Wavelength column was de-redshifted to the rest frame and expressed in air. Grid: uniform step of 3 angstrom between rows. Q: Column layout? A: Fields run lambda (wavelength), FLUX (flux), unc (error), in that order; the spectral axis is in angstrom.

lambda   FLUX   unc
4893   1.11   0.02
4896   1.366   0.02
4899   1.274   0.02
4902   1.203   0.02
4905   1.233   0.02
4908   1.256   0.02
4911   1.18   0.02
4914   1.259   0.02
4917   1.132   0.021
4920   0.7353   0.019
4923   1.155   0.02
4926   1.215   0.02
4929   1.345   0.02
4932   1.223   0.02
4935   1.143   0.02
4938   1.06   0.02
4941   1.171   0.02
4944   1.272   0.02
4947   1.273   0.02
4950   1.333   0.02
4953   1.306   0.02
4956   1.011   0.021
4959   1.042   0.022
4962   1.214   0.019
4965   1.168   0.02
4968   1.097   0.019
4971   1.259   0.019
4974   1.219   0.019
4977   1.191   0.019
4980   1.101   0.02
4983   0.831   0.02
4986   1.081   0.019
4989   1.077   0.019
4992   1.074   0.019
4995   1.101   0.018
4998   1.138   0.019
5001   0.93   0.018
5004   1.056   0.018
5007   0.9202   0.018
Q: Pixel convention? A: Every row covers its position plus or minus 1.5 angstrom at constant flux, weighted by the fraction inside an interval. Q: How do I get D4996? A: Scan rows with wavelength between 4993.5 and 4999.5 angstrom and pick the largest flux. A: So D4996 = 1.138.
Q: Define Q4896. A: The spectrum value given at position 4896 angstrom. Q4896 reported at 1.366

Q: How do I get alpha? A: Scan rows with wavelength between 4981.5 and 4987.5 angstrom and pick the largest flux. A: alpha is 1.081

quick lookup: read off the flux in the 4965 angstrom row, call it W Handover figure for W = 1.168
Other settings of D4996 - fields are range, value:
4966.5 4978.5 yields 1.259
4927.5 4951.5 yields 1.345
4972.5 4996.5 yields 1.219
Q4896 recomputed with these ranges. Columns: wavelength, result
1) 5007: 0.9202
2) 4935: 1.143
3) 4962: 1.214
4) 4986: 1.081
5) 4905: 1.233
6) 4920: 0.7353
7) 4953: 1.306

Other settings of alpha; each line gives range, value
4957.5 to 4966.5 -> 1.214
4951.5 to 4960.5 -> 1.306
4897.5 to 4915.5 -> 1.274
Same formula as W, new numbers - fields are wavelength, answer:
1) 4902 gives 1.203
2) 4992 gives 1.074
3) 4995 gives 1.101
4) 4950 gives 1.333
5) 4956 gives 1.011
